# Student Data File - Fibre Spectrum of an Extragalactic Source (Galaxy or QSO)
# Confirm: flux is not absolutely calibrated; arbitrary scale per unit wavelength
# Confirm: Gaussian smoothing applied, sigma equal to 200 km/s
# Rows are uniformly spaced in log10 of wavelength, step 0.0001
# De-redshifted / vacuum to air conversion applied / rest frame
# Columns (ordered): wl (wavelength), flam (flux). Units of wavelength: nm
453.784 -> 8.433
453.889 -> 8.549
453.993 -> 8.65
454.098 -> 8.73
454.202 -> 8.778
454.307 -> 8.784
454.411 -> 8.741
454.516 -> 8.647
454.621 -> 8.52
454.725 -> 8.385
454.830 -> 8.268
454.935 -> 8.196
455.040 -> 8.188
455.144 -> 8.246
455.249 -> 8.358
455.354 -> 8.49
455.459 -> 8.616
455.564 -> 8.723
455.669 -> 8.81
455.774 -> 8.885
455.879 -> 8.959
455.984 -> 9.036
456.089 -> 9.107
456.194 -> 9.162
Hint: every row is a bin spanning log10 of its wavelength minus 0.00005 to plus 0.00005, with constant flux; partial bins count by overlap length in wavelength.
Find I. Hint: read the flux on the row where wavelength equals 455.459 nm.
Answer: 8.616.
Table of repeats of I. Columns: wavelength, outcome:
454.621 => 8.52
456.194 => 9.162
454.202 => 8.778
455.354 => 8.49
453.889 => 8.549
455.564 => 8.723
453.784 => 8.433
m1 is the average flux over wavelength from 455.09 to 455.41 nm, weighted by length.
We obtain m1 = 8.37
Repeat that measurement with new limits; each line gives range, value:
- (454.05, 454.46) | 8.78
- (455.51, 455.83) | 8.8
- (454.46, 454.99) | 8.39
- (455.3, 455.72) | 8.65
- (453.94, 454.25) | 8.74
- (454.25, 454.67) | 8.67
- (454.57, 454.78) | 8.47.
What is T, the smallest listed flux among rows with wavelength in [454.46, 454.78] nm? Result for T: 8.385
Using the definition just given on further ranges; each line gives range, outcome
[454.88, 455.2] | 8.188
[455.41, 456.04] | 8.616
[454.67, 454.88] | 8.268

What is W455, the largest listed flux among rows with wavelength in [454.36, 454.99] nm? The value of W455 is 8.741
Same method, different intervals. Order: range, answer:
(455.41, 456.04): 9.036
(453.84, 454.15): 8.73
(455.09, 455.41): 8.49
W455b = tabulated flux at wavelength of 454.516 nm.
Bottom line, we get 8.647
